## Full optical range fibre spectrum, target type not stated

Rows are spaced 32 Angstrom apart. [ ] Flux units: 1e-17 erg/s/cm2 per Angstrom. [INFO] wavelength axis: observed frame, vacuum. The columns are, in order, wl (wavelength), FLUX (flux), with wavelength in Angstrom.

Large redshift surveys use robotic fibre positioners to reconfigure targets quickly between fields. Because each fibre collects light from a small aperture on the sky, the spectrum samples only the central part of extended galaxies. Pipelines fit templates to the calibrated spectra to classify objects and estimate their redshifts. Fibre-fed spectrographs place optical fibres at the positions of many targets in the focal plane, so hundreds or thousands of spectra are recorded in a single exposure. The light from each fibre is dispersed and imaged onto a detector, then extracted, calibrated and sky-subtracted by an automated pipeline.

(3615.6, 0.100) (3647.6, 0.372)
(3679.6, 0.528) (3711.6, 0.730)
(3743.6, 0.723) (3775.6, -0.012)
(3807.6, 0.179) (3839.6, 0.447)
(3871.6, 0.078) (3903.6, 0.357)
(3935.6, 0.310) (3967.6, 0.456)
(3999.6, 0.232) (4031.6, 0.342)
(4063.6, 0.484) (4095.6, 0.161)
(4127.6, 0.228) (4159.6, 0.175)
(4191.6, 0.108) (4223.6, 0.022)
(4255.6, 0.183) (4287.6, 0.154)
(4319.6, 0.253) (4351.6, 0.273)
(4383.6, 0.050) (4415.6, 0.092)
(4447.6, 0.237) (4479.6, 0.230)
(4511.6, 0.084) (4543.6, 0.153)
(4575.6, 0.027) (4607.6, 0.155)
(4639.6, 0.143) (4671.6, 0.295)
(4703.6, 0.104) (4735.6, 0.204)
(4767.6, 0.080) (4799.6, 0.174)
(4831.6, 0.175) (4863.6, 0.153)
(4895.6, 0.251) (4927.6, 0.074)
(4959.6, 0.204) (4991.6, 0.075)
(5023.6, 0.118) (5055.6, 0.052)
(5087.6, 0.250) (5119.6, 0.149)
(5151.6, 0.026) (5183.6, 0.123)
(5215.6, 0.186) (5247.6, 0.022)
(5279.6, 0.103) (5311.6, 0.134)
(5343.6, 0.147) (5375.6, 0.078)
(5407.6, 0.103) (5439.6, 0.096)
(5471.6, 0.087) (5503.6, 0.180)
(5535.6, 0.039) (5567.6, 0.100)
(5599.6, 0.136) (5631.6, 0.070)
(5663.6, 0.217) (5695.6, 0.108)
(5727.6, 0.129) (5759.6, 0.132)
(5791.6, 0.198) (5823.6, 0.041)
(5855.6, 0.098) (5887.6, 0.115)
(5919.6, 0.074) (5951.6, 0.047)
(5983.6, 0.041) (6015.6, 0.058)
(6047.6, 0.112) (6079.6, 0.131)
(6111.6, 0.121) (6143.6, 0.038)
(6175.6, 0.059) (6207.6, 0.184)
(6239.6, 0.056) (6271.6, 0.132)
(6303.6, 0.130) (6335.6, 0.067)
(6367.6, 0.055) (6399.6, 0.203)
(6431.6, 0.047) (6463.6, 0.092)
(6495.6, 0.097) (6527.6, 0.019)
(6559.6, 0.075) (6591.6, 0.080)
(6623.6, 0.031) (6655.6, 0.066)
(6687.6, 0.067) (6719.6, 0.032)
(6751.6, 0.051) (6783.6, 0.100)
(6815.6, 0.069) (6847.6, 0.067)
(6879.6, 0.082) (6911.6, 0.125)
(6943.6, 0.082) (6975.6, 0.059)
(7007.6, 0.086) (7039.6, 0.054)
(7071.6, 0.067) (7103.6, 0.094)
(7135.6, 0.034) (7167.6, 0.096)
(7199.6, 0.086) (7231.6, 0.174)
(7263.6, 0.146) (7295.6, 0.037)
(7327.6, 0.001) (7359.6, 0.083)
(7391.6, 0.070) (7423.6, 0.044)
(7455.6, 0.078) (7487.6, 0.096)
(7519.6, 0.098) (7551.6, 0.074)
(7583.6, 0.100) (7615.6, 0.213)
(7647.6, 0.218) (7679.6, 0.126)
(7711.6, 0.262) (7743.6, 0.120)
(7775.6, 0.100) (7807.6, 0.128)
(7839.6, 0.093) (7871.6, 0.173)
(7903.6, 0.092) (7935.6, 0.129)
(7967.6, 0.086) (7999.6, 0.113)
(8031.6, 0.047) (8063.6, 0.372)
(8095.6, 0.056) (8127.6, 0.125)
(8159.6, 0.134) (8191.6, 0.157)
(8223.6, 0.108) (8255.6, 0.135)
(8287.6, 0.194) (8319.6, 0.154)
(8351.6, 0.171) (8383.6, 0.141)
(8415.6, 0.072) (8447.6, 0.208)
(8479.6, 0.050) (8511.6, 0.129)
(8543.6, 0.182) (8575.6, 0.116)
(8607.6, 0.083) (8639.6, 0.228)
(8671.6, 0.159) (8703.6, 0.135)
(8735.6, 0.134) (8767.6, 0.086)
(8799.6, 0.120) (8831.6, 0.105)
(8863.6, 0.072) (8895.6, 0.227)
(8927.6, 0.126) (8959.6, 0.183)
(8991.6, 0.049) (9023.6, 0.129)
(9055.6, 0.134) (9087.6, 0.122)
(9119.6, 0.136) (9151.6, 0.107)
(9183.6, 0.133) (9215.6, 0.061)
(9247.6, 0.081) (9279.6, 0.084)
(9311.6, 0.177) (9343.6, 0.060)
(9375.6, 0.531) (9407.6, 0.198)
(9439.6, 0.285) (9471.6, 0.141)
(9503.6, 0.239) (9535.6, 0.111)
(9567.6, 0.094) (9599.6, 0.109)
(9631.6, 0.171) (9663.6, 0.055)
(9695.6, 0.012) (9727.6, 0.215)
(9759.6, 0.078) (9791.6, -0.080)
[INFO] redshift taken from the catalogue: 1.160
